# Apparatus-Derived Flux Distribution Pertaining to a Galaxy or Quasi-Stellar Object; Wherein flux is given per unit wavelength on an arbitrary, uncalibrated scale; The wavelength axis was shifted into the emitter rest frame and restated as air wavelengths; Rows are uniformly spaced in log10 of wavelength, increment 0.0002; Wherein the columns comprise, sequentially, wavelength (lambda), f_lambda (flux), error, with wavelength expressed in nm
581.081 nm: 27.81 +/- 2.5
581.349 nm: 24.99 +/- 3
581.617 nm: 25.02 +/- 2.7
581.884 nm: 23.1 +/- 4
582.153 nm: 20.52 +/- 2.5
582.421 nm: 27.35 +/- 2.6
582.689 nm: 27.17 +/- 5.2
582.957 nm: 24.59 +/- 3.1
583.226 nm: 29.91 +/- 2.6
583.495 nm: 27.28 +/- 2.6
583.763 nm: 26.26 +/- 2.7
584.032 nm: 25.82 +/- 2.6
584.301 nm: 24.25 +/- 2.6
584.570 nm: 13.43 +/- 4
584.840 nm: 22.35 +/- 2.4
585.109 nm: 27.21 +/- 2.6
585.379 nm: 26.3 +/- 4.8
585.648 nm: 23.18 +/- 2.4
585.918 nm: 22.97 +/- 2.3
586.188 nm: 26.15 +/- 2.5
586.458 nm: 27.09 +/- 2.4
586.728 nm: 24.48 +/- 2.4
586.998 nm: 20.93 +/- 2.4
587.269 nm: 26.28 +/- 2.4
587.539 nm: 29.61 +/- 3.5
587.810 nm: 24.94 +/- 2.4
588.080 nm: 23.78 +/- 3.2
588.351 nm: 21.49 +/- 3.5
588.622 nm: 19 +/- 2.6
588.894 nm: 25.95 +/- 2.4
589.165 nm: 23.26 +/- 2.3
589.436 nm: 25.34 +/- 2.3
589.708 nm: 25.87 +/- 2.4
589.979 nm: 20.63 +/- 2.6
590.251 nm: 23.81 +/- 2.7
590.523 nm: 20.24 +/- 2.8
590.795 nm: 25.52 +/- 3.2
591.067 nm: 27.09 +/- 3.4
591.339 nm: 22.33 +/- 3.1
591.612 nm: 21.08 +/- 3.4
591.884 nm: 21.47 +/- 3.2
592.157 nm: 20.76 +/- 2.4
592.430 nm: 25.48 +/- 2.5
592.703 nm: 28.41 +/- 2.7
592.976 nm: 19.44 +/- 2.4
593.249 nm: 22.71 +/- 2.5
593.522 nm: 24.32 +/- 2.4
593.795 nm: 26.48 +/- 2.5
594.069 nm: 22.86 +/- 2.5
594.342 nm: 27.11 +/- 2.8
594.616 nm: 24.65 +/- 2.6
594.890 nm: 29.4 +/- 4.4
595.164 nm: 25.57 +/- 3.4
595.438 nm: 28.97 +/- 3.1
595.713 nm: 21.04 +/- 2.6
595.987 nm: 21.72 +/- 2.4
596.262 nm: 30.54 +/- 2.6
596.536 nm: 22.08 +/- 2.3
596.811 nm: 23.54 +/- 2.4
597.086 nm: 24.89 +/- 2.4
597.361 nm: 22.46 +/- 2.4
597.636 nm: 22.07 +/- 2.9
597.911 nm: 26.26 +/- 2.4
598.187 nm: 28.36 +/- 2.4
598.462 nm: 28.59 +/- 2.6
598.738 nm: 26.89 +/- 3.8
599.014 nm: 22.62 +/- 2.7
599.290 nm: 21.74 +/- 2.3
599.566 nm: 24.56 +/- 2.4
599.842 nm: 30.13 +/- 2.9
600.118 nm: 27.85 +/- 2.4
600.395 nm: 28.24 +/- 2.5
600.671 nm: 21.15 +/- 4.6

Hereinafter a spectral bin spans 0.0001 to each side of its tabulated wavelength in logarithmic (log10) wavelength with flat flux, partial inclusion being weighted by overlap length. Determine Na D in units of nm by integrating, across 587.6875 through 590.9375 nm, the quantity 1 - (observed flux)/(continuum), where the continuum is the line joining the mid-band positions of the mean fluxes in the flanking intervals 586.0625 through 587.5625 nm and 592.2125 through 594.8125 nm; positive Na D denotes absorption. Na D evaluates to 0.24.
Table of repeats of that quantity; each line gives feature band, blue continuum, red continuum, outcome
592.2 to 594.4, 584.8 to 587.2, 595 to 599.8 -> 0.044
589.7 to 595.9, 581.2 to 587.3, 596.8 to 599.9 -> 0.207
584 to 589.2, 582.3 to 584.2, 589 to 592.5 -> 0.276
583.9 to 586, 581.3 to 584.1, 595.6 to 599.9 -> 0.192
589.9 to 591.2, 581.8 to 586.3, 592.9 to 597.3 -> 0.058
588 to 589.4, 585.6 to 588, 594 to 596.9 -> 0.129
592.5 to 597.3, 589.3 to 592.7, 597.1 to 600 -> -0.085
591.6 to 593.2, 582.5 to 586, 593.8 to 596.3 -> 0.157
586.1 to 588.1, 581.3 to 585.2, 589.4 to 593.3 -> -0.126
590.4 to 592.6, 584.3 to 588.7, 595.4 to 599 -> 0.113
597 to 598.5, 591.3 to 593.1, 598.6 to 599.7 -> -0.098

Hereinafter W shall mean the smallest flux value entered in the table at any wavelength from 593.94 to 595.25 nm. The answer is 22.86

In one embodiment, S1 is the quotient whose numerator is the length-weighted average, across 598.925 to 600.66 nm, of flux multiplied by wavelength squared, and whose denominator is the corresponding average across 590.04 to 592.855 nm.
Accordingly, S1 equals 1.12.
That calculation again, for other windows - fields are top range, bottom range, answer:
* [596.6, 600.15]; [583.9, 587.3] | 1.11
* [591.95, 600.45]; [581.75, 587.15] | 1.07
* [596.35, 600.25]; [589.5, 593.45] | 1.11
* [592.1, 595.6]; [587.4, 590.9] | 1.07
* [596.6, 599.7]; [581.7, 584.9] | 1.06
